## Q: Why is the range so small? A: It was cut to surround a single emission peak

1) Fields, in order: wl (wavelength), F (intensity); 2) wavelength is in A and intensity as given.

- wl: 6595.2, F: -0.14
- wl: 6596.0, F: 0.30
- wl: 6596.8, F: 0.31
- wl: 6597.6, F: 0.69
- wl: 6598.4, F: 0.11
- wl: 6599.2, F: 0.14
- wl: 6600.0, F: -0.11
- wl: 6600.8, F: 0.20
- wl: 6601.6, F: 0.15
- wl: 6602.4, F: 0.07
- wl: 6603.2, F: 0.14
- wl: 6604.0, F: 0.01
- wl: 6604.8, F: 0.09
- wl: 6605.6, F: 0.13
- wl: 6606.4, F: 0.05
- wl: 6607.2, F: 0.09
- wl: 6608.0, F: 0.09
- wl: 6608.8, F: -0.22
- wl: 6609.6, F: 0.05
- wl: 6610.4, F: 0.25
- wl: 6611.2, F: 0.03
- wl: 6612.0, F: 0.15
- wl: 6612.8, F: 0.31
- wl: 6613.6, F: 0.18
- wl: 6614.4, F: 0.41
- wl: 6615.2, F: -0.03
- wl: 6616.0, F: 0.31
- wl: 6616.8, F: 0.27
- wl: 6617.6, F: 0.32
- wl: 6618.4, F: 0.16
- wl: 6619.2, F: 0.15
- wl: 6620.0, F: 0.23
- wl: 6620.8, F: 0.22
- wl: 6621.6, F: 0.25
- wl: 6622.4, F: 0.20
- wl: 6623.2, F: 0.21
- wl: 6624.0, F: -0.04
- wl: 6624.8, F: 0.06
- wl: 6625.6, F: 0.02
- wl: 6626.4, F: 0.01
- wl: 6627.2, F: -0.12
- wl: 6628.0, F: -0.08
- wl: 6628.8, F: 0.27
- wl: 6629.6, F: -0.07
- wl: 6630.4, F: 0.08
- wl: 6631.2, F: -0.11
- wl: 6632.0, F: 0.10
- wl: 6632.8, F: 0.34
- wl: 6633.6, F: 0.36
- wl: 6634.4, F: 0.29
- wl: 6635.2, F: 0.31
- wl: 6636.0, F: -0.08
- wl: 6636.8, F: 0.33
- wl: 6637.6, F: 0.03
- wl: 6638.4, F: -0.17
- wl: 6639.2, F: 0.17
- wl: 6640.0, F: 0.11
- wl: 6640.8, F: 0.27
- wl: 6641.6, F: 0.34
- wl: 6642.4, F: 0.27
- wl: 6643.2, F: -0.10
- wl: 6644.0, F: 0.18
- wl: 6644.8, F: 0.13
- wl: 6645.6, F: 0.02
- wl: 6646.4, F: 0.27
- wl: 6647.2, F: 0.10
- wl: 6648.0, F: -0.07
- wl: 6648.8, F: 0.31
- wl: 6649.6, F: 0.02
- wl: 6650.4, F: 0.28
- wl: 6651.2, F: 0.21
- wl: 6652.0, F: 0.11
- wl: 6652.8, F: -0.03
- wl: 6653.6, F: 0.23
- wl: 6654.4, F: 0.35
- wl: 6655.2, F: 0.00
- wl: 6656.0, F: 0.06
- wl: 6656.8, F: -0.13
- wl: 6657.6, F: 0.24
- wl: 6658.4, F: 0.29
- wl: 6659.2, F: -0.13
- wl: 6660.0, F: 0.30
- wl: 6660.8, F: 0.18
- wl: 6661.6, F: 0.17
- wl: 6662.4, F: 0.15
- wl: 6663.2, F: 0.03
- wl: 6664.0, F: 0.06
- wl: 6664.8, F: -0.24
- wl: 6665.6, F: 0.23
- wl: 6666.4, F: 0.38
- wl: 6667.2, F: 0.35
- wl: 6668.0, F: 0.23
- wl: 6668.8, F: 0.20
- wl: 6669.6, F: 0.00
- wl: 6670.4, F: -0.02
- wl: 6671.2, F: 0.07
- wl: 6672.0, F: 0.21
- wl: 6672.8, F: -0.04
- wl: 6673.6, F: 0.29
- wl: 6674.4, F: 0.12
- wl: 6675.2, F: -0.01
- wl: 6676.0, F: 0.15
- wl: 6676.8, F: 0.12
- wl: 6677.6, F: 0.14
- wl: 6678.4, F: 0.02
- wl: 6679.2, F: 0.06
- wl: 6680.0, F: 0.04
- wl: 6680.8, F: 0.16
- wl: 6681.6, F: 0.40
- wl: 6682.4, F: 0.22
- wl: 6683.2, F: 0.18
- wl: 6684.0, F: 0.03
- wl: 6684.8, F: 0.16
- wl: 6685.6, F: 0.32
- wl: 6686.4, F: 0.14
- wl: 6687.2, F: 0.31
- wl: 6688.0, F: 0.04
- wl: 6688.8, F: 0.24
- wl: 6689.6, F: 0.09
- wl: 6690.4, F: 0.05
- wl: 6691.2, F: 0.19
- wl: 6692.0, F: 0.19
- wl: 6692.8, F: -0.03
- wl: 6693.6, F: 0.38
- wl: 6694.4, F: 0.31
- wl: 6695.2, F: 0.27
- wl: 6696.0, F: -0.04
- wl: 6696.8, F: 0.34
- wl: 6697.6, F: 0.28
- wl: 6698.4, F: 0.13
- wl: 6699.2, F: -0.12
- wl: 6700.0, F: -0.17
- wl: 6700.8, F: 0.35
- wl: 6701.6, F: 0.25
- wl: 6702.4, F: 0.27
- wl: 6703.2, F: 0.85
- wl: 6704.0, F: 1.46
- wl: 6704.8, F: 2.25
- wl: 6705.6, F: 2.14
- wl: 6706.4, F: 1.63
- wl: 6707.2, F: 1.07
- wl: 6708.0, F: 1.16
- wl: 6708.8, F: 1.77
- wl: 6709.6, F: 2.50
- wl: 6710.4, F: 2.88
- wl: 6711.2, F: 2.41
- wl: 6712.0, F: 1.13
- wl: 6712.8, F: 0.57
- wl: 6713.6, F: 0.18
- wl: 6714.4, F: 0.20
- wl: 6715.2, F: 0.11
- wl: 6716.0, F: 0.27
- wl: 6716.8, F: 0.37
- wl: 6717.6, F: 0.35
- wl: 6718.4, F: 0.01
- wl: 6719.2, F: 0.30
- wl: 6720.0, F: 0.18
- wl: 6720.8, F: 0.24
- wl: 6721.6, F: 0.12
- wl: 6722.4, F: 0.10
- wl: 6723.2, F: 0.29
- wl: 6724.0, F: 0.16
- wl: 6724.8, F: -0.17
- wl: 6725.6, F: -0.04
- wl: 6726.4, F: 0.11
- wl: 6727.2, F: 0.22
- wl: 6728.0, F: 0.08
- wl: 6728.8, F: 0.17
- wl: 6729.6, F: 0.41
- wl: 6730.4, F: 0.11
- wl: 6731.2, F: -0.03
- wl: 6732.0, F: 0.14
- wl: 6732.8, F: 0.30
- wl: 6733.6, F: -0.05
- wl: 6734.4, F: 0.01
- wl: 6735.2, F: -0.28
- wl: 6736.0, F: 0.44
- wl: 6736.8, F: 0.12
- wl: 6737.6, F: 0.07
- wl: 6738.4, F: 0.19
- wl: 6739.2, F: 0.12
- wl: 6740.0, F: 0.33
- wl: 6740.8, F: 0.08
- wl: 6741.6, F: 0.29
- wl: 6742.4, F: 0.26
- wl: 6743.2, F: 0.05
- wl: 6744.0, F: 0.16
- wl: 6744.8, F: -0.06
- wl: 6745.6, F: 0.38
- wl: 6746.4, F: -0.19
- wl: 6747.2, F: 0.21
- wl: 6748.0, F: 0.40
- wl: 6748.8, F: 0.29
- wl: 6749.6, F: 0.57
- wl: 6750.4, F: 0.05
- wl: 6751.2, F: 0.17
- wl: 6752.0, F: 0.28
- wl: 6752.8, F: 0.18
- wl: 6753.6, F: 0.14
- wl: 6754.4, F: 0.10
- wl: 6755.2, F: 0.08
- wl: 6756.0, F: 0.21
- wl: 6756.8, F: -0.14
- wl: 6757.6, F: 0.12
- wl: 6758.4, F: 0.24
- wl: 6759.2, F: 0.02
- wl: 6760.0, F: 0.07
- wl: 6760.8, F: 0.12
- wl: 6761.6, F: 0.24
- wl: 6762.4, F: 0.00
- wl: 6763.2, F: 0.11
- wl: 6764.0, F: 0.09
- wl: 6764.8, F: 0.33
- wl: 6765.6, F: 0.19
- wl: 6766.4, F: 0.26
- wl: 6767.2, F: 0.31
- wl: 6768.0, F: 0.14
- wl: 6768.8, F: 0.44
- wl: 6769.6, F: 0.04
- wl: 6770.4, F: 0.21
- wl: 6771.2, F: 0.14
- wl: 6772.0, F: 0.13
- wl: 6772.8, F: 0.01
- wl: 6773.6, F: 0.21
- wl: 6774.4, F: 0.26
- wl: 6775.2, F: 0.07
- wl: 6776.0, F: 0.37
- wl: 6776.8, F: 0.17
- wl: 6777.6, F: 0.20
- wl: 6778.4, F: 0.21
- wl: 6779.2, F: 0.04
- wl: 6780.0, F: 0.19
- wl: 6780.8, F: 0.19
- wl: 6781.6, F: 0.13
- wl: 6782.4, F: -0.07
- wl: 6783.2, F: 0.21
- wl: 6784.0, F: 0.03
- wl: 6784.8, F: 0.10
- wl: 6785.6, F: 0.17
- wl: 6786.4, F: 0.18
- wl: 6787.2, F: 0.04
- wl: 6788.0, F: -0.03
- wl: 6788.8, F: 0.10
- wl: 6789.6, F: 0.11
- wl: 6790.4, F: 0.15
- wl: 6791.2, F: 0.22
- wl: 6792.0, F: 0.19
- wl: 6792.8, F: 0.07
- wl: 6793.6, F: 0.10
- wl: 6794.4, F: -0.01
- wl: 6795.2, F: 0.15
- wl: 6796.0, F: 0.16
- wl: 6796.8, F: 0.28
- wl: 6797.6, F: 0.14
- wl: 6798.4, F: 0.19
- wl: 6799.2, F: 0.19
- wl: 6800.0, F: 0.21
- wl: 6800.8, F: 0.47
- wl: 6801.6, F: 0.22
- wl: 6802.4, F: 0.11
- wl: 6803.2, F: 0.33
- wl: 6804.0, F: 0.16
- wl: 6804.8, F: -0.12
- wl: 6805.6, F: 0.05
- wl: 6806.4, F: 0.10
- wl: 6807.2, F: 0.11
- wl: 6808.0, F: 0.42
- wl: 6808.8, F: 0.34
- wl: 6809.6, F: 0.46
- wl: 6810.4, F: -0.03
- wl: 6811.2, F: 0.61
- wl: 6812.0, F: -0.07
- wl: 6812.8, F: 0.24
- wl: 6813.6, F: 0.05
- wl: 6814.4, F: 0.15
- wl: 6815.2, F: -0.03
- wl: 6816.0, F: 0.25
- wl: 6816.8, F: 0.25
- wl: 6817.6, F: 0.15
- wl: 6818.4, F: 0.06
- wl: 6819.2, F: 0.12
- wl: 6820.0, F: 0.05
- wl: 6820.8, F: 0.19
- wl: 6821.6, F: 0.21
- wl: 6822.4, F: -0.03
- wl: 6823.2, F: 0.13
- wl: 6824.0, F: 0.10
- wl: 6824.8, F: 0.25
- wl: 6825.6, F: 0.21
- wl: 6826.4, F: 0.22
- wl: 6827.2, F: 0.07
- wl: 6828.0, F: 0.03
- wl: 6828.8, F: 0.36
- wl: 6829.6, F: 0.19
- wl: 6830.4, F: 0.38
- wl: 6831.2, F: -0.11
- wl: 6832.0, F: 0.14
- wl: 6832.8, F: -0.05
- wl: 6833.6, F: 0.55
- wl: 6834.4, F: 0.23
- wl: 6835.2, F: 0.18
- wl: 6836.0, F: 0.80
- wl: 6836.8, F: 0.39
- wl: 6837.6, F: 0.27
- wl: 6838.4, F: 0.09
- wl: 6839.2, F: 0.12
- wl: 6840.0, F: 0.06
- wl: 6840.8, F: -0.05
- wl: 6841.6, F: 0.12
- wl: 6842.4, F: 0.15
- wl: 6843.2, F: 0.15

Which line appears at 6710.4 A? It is [O II]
